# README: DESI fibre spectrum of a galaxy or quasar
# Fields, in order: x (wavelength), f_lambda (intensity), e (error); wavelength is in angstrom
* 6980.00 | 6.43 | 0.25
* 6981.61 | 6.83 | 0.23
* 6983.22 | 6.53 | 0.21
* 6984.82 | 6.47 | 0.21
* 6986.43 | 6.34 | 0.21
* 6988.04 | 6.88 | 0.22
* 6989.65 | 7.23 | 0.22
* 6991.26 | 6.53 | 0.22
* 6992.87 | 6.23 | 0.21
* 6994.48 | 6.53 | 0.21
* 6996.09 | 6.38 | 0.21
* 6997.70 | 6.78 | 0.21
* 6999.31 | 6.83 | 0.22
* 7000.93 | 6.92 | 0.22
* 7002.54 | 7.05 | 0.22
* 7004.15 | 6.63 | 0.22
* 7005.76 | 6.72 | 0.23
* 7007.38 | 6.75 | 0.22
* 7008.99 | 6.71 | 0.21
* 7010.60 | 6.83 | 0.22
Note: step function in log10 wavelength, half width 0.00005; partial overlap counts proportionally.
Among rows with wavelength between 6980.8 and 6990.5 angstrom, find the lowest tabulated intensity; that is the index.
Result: 6.34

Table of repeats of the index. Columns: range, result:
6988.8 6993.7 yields 6.23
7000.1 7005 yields 6.63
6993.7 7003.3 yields 6.38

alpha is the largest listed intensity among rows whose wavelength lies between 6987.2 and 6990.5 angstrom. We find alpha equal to 7.23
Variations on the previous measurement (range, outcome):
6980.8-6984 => 6.83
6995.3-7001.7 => 6.92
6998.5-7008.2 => 7.05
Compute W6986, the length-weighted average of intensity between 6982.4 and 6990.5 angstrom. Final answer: 6.69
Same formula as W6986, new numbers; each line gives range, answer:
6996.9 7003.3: 6.89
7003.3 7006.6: 6.68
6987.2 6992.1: 6.87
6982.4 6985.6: 6.51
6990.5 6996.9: 6.42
